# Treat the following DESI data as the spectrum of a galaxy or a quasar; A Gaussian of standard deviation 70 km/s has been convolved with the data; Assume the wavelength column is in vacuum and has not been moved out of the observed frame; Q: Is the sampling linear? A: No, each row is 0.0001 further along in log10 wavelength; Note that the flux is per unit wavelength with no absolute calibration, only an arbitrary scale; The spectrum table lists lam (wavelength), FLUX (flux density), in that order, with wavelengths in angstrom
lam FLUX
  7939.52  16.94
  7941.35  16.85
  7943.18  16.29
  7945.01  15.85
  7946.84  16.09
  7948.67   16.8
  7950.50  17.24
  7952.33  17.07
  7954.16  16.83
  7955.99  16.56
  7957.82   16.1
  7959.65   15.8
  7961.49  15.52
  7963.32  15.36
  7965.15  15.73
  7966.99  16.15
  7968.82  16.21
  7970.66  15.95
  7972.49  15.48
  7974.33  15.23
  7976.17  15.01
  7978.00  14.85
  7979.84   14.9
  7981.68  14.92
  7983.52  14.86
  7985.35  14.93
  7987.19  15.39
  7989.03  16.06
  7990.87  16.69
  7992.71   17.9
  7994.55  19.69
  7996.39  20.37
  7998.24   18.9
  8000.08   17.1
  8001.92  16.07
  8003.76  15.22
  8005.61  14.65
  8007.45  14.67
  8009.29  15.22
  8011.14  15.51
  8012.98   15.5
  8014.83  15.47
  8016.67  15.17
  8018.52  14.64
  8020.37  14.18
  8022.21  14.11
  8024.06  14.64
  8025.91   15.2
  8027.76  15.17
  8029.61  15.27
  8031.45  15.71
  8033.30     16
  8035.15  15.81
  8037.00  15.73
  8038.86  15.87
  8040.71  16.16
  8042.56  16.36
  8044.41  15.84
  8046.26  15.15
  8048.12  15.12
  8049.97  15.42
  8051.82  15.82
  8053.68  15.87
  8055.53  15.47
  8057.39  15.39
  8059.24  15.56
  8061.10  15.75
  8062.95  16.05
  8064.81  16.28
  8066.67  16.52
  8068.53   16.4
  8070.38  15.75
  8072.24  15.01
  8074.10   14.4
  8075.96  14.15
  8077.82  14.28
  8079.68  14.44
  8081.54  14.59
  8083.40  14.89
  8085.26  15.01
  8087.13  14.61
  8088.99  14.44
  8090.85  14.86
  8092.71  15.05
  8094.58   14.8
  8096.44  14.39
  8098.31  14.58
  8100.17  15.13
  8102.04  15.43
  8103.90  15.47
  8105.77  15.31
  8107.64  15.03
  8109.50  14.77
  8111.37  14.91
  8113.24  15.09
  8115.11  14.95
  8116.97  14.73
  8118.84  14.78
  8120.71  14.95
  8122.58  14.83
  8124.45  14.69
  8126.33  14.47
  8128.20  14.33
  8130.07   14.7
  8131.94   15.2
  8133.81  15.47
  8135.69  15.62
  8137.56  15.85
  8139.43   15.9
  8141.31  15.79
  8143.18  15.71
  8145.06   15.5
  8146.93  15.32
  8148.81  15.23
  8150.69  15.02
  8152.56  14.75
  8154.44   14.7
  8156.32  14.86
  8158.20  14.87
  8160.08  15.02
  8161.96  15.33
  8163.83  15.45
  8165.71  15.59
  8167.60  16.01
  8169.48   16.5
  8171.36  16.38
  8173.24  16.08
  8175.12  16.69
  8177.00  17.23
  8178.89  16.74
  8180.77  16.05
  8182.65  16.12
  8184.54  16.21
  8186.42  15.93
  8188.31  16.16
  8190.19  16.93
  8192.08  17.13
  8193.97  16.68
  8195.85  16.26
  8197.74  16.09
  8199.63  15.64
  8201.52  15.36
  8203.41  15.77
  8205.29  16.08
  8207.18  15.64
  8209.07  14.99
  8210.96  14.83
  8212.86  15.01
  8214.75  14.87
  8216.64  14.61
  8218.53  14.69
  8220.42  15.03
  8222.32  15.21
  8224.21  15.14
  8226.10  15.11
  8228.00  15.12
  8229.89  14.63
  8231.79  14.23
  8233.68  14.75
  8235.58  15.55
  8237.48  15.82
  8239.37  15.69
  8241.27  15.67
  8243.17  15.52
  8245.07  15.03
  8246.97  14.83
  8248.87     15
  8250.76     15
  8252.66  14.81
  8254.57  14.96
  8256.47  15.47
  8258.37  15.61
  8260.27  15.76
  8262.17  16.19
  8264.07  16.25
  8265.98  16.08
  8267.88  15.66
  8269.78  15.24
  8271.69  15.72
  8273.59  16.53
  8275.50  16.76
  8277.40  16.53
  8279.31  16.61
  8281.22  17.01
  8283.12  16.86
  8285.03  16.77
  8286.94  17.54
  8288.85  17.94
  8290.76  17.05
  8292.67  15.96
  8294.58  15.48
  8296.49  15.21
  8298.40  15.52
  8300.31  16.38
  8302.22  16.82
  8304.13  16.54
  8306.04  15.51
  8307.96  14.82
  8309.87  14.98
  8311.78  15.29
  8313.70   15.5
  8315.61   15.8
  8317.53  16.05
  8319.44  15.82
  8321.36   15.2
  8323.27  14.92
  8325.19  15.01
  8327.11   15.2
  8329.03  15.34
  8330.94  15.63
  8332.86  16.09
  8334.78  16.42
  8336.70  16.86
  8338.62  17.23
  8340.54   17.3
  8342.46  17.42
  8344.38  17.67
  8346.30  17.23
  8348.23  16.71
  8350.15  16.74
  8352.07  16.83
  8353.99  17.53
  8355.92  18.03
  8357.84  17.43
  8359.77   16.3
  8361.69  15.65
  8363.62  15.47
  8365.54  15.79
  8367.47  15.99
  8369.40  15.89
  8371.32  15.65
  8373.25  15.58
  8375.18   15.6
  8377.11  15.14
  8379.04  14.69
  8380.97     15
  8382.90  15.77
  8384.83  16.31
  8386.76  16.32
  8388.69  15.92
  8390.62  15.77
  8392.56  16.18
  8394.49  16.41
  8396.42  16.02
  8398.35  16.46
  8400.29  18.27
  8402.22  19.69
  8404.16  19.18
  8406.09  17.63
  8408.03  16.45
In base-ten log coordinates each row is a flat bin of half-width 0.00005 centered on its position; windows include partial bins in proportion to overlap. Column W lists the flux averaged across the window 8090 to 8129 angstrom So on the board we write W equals 14.9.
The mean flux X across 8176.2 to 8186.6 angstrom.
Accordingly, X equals 16.4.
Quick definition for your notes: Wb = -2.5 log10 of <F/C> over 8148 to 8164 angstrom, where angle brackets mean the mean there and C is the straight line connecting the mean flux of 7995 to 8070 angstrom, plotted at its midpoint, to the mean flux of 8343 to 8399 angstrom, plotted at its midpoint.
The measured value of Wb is 0.064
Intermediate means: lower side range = 15.8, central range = 15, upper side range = 16.2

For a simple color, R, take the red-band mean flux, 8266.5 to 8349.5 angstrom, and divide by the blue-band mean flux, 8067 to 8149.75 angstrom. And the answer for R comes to 1.08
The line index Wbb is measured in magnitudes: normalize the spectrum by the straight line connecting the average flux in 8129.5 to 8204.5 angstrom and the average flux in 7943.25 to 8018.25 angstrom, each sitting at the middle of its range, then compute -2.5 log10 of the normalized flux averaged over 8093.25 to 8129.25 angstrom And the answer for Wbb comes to 0.071 mag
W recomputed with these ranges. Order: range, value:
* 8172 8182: 16.6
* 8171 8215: 16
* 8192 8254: 15.3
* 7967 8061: 15.7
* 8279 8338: 16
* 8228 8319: 15.8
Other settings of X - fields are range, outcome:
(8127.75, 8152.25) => 15.4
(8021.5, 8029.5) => 14.8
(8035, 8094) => 15.4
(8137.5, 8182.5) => 15.7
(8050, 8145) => 15.2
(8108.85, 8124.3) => 14.9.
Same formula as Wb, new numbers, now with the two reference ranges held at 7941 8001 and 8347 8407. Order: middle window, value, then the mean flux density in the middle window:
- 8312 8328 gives 0.07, 15.4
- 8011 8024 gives 0.10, 14.9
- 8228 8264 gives 0.08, 15.3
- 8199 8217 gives 0.08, 15.3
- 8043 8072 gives 0.04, 15.8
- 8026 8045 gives 0.04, 15.8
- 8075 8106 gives 0.11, 14.8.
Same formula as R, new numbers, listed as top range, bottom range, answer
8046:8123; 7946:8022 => 0.95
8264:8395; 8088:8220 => 1.05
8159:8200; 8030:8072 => 1.02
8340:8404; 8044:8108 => 1.08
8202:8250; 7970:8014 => 0.94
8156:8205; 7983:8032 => 1.01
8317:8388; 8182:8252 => 1.04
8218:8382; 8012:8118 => 1.04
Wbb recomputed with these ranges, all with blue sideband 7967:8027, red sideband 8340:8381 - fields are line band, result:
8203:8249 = 0.07 mag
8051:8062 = 0.02 mag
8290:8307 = 0.01 mag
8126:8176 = 0.04 mag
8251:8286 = 0.01 mag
